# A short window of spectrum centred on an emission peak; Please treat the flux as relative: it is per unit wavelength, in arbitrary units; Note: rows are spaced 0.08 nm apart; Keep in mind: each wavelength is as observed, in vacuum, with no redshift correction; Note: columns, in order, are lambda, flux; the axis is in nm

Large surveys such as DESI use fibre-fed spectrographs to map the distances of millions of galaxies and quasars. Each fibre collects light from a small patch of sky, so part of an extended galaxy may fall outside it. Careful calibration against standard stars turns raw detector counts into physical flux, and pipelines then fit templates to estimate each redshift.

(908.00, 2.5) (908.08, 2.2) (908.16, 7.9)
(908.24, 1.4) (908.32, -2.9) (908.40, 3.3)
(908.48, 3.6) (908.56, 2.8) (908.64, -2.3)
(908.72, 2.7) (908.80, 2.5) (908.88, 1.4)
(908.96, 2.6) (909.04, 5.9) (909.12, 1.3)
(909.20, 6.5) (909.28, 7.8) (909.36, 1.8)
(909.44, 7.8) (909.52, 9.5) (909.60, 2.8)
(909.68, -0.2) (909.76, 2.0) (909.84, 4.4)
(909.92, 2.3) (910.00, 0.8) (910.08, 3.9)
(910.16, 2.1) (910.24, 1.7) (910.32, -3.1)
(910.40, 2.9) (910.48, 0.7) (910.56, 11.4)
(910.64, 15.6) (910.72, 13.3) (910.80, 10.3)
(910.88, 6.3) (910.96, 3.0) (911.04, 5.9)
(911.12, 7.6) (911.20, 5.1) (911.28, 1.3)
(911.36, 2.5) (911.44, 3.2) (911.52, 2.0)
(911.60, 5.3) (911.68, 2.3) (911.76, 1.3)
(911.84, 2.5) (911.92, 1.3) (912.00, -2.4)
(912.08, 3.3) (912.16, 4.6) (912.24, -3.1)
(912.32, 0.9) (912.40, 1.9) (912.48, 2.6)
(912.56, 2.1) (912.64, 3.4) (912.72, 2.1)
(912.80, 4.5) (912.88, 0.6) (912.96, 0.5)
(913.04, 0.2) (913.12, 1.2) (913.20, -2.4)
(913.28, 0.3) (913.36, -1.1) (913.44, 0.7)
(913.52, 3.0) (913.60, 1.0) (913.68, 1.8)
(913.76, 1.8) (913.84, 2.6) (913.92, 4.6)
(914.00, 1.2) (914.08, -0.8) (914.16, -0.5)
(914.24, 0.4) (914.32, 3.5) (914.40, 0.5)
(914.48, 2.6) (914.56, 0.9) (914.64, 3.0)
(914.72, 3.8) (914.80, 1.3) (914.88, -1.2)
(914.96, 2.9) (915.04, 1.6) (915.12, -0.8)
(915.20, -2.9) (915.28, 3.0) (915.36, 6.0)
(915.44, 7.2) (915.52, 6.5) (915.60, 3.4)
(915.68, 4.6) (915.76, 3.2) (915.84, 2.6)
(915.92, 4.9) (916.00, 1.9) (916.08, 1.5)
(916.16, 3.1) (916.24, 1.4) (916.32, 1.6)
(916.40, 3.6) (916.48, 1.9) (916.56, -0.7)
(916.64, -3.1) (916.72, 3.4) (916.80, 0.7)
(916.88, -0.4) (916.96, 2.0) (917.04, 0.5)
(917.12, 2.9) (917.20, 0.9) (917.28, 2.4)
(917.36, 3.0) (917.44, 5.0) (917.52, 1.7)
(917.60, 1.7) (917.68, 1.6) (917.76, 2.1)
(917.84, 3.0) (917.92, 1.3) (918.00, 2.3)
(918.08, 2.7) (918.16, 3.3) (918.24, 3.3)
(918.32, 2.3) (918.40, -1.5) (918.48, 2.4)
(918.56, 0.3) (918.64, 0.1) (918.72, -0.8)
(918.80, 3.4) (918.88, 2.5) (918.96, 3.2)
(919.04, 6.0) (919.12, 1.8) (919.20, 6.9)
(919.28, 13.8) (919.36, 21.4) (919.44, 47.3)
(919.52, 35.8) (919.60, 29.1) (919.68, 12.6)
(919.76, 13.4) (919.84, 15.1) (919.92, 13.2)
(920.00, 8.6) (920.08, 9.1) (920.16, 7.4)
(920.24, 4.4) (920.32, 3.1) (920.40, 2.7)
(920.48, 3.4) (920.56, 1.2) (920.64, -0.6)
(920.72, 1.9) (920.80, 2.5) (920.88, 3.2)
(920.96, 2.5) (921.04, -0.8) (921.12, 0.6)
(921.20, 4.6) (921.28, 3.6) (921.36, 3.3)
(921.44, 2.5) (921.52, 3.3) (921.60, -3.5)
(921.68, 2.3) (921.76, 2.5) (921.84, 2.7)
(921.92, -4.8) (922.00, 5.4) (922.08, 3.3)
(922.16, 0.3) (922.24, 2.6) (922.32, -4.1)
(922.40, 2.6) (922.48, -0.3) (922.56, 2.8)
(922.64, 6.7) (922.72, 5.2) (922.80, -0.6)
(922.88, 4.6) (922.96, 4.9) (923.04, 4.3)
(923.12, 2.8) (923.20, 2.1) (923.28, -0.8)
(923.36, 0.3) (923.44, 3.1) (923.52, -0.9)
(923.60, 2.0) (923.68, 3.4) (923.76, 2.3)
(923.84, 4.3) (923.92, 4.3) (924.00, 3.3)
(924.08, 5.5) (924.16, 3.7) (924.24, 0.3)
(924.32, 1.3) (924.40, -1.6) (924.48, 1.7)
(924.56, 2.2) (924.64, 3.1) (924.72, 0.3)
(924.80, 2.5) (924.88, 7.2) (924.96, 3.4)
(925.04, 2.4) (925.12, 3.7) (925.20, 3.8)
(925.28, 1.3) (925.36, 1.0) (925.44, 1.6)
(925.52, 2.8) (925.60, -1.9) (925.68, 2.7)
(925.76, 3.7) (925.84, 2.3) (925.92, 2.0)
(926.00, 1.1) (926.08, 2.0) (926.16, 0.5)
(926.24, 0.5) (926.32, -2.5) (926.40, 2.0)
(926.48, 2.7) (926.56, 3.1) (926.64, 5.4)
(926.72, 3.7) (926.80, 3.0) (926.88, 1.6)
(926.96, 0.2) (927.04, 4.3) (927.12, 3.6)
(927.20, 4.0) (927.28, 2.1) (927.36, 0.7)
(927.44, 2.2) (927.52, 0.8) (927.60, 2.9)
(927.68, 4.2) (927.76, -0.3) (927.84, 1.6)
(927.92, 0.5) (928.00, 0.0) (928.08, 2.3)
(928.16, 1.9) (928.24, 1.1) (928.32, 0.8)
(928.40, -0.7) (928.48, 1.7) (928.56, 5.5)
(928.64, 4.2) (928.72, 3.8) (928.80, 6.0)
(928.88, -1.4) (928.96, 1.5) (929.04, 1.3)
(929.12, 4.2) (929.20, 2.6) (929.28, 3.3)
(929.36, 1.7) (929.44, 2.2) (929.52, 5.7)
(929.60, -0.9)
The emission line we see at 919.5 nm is [O III] 5007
